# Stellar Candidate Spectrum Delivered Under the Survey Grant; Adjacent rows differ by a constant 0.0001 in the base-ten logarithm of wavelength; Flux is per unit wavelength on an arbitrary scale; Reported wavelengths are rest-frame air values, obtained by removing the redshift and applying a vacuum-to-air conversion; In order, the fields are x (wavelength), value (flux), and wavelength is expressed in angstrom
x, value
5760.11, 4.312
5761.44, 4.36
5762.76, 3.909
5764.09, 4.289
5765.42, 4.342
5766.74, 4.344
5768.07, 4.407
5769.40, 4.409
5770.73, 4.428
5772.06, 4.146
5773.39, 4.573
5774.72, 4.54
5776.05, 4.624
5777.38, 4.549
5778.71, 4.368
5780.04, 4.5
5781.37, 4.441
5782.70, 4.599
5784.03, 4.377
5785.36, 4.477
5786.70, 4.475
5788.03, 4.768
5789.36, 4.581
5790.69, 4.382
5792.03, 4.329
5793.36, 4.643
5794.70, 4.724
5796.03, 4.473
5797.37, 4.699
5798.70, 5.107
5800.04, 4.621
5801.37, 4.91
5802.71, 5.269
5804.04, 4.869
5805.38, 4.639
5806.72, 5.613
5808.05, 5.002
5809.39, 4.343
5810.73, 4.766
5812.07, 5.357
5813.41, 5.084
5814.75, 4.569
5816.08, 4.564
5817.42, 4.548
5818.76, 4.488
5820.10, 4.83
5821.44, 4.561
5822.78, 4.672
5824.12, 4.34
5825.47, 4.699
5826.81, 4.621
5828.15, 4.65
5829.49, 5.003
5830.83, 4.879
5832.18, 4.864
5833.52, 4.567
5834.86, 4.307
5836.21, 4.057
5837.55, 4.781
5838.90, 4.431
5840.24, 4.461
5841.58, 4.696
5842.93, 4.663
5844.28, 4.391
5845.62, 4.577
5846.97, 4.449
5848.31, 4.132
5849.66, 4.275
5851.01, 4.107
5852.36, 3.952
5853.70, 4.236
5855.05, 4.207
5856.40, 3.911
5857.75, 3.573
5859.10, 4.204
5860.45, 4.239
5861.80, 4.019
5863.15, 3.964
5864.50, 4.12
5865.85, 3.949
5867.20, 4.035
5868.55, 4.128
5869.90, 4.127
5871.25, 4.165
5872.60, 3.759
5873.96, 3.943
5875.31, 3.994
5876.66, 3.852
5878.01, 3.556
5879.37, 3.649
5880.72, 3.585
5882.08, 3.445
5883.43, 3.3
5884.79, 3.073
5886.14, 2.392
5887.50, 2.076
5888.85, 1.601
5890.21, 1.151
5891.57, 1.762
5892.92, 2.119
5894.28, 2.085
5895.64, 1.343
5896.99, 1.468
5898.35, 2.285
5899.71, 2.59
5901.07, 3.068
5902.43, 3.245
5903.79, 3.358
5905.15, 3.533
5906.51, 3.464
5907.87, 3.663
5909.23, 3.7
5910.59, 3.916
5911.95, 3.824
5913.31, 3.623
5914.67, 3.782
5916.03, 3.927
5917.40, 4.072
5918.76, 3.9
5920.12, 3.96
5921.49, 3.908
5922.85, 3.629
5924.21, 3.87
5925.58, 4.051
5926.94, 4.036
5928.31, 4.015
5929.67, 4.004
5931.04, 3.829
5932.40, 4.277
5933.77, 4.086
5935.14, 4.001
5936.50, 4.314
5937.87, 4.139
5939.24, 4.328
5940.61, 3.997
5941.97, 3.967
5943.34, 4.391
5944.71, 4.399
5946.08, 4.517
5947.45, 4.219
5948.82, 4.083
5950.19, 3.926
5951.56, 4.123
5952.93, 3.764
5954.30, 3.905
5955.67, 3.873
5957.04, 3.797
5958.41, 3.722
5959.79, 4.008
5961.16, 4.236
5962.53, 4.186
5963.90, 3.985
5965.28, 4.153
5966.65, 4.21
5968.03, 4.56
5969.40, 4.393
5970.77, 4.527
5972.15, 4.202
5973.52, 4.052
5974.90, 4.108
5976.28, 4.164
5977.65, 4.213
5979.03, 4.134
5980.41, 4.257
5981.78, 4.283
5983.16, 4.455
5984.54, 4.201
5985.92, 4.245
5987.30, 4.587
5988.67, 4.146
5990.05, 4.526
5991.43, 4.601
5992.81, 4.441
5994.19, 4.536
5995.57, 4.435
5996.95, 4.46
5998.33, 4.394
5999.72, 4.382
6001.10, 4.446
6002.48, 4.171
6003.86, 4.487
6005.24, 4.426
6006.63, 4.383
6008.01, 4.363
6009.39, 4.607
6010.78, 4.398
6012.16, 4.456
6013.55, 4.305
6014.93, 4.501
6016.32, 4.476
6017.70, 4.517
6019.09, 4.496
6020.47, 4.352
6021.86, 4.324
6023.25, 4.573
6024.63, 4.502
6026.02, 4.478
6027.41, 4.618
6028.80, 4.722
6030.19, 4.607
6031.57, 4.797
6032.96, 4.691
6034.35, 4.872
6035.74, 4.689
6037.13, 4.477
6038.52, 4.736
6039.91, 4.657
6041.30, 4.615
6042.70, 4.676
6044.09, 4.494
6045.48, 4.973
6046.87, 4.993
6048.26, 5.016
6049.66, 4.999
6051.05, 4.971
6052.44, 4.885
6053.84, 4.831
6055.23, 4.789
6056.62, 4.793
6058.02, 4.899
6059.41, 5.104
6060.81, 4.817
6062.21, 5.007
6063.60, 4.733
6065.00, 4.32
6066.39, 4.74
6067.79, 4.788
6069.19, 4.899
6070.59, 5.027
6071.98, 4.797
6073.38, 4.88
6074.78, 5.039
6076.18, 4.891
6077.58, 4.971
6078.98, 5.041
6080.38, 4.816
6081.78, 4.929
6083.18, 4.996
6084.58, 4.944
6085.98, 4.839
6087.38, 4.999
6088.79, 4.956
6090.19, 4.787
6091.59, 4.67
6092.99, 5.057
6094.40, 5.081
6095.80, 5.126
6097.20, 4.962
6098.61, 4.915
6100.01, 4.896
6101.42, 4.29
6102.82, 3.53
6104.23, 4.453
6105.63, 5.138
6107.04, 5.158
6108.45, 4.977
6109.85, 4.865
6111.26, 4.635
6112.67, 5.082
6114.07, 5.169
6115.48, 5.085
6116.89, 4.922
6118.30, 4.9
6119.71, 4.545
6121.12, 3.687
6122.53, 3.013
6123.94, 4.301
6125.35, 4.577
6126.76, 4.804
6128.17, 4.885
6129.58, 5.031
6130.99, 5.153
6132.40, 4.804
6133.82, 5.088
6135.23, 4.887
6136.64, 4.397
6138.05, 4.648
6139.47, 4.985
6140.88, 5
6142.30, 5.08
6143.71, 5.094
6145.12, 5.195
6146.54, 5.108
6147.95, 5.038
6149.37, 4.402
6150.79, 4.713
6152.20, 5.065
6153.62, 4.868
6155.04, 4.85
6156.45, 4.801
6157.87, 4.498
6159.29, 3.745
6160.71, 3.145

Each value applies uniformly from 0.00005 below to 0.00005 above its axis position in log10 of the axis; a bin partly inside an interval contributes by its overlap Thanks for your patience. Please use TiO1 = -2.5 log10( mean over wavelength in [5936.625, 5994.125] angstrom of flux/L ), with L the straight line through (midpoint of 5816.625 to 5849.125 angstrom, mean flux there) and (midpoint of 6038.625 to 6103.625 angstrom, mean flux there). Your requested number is 0.13 mag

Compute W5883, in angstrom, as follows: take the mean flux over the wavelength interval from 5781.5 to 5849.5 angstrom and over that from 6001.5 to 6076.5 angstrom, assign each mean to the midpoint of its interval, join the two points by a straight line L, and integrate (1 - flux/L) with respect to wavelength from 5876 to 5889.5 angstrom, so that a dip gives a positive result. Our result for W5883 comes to 4.7 angstrom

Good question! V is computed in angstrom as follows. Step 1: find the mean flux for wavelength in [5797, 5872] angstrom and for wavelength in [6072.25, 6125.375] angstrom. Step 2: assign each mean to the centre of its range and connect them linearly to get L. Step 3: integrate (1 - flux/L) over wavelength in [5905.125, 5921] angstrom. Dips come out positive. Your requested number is 2.74 angstrom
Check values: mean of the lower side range 4.5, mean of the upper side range 4.77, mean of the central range 3.79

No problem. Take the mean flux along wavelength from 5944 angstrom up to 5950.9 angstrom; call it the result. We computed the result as 4.23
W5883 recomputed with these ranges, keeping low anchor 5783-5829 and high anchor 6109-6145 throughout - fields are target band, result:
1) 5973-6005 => 2.7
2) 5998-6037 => 2.0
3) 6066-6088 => -0.8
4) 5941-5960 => 2.7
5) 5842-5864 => 2.5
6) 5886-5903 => 9.5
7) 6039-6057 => -0.3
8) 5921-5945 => 3.4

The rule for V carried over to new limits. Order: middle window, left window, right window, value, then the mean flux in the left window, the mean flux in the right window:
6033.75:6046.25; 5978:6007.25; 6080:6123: -0.4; 4.38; 4.76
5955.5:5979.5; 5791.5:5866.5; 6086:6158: 2.6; 4.54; 4.79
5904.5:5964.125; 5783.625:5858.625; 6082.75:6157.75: 8.8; 4.58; 4.8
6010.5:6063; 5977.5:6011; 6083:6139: -2.0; 4.39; 4.75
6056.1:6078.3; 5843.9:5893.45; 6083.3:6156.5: -1.5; 3.62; 4.8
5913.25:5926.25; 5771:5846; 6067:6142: 2.3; 4.64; 4.8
